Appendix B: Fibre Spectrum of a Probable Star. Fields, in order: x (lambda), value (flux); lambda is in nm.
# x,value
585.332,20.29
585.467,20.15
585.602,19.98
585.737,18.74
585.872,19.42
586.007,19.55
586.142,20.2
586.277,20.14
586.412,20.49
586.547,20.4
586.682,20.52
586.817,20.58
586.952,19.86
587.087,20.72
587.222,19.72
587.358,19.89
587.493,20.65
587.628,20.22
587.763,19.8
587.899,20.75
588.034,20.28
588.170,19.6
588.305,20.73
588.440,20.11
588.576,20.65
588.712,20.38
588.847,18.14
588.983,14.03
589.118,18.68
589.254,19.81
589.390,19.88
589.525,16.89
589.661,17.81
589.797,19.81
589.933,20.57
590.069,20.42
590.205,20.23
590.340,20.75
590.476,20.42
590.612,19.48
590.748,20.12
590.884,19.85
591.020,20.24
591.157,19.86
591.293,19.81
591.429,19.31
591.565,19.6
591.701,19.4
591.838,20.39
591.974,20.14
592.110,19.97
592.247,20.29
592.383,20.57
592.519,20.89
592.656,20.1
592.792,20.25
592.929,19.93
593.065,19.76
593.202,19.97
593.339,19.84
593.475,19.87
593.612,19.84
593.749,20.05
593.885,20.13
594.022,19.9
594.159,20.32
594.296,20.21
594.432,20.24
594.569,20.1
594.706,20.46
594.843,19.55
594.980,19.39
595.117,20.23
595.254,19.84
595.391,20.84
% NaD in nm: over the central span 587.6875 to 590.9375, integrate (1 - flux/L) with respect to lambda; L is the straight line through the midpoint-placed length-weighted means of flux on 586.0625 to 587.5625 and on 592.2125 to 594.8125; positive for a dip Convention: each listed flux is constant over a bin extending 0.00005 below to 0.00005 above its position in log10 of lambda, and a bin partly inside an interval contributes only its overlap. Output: 0.11 nm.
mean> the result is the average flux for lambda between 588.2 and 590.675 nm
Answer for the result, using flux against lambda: 19.4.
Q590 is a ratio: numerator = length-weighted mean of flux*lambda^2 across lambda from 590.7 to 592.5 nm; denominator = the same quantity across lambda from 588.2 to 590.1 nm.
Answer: 1.1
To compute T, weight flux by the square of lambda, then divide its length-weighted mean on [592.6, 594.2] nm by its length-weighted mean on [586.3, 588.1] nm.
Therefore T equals 1.01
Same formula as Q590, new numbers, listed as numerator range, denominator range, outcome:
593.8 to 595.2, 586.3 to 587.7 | 1.01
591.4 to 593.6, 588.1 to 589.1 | 1.06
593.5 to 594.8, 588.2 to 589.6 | 1.08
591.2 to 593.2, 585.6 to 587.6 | 1.02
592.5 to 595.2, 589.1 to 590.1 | 1.06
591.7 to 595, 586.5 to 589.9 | 1.04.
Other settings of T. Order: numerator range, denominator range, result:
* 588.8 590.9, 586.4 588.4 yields 0.95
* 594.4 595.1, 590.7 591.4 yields 1.01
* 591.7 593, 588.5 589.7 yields 1.11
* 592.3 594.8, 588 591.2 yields 1.05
